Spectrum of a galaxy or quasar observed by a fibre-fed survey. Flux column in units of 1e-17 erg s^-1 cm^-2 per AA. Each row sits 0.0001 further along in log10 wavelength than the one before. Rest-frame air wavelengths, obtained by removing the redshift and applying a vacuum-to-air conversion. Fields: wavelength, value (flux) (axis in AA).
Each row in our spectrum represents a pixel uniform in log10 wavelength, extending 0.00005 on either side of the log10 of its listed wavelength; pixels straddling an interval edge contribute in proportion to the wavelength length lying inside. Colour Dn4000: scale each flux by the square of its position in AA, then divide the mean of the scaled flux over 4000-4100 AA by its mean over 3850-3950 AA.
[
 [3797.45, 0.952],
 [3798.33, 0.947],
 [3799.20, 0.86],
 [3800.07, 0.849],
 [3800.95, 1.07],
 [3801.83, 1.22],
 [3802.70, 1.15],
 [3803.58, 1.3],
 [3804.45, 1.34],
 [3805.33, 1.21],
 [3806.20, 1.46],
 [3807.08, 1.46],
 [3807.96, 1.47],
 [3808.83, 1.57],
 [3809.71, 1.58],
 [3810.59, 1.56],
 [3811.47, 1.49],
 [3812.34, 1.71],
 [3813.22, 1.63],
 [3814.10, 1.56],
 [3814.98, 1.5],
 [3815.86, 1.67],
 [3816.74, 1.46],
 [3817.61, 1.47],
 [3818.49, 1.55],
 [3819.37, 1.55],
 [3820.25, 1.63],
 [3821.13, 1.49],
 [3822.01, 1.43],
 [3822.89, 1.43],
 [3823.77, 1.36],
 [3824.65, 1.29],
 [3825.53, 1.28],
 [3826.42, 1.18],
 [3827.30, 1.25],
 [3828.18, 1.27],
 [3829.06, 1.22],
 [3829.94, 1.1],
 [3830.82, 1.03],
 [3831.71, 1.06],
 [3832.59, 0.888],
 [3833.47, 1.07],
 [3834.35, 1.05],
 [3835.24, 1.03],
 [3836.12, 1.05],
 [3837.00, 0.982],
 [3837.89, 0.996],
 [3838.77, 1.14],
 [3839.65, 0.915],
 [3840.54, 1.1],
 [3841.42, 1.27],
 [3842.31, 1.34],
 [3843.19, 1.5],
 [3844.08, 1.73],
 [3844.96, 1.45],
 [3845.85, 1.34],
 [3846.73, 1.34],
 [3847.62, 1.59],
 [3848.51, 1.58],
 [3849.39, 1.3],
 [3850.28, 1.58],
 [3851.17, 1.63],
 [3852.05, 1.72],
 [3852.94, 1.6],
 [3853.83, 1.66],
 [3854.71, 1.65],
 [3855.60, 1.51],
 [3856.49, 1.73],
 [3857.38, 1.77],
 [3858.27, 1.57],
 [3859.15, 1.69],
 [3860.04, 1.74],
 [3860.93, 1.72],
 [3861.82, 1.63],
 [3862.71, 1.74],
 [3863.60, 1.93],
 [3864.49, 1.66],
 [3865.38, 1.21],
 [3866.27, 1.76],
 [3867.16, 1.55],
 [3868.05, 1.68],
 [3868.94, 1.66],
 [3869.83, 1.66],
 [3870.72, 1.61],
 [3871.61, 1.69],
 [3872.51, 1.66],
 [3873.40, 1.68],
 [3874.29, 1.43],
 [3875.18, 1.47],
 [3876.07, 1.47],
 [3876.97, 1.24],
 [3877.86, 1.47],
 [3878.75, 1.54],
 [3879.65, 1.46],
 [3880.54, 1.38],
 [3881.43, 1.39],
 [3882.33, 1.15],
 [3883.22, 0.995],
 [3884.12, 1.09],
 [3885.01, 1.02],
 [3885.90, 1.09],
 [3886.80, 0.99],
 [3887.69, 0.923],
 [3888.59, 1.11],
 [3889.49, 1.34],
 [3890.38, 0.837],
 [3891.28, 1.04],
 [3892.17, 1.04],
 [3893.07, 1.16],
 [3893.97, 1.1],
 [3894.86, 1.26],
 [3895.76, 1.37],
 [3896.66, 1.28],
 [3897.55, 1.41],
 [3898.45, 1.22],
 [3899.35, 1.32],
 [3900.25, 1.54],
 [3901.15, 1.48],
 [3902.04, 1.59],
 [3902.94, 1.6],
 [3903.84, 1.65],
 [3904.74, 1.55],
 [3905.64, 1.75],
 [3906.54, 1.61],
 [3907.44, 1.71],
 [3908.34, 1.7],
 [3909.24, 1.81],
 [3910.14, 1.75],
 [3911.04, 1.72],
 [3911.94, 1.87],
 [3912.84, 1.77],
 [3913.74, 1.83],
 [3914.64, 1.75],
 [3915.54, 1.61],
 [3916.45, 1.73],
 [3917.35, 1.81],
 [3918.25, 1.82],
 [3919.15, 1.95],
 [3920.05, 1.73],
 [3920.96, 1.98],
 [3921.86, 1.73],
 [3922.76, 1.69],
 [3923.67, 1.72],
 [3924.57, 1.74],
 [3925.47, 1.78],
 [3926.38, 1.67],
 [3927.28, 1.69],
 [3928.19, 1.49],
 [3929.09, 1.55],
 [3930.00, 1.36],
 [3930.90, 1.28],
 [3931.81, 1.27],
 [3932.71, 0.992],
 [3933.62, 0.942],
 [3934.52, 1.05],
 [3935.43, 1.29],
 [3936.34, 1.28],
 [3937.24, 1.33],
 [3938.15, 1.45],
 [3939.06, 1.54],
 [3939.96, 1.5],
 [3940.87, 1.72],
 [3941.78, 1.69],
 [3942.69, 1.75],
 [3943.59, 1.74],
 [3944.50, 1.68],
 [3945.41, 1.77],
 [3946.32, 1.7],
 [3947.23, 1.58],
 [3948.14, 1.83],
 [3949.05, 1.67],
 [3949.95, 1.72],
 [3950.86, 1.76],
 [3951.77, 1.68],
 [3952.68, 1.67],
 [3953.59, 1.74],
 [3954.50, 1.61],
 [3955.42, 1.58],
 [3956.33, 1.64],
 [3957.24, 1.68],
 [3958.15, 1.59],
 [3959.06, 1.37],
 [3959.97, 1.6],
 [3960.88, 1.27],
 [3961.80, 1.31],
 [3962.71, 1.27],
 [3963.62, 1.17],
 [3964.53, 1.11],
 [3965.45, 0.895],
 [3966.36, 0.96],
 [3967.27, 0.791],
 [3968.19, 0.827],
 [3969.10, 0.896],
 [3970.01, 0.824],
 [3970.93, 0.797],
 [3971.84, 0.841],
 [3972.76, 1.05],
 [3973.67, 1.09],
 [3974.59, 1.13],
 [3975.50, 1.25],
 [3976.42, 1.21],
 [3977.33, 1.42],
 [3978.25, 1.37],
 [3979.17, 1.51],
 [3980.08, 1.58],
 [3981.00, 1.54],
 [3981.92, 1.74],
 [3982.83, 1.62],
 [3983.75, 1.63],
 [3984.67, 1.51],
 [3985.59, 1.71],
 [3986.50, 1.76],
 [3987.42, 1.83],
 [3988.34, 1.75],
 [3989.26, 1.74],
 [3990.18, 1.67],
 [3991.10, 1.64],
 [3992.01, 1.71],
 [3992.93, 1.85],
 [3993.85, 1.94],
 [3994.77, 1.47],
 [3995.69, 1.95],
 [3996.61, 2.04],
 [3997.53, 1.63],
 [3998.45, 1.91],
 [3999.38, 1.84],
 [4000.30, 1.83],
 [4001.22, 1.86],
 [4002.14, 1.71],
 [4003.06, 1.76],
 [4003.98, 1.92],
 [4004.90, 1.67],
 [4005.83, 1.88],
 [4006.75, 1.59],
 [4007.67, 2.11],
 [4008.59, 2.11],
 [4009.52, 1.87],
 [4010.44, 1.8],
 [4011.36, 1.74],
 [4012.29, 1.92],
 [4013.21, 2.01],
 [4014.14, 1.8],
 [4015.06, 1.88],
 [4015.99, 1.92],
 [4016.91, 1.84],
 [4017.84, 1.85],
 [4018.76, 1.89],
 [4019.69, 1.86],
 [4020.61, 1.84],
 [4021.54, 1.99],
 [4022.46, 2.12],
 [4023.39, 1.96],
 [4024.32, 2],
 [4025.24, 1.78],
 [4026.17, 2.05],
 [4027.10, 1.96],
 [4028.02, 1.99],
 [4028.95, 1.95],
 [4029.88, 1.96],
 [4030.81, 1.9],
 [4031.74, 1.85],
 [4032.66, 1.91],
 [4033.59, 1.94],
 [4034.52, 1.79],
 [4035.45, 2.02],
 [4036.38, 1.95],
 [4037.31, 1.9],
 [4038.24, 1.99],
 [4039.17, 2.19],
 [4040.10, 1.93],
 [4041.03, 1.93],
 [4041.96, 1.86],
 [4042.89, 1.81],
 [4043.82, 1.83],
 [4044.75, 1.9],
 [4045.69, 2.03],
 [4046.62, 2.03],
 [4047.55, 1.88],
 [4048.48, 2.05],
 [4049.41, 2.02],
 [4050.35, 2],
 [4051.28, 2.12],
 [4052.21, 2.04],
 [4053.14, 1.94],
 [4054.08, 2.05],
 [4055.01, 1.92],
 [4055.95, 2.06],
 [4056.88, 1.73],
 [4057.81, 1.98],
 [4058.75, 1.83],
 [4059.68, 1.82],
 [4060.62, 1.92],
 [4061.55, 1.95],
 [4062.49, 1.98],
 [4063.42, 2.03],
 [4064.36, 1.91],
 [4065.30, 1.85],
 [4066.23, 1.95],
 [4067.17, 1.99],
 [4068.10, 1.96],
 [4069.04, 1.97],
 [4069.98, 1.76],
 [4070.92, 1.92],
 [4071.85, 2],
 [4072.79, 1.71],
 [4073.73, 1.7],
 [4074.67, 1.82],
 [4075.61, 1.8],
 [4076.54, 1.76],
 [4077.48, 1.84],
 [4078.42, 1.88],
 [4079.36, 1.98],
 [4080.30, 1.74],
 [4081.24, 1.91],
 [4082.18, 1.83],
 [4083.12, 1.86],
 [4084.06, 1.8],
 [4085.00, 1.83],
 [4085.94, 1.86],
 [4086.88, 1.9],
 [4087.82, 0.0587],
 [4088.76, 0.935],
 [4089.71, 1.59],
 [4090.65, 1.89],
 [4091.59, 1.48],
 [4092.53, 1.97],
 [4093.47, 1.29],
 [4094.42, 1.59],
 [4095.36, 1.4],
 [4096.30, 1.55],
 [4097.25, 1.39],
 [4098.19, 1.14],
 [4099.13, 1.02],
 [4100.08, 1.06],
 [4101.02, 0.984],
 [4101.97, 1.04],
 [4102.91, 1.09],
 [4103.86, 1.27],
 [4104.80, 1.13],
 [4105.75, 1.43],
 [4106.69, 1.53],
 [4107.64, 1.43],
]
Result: 1.3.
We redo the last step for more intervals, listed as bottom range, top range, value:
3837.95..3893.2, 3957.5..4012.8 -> 1.13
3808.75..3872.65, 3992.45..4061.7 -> 1.45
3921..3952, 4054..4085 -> 1.29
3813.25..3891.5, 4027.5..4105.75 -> 1.40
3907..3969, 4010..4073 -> 1.32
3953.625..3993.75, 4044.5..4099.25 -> 1.35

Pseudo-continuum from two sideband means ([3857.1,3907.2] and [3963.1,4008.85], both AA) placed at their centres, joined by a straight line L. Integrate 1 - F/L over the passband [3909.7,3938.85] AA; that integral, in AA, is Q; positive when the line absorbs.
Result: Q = -2.4 AA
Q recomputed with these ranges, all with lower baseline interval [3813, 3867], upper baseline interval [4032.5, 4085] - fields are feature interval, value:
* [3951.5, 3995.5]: 7.8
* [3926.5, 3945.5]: 2.2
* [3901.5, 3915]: -1.2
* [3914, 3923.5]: -1.1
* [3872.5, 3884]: 0.9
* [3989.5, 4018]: -0.6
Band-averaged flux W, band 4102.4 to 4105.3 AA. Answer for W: 1.16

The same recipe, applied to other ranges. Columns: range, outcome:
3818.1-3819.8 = 1.55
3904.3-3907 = 1.64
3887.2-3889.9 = 1.12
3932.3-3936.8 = 1.11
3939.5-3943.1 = 1.66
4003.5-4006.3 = 1.82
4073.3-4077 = 1.77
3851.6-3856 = 1.63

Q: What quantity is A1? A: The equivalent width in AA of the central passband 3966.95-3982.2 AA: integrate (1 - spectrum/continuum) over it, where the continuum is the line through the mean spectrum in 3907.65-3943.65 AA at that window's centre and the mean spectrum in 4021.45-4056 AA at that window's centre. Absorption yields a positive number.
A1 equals 5.1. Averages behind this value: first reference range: 1.6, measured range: 1.17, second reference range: 1.96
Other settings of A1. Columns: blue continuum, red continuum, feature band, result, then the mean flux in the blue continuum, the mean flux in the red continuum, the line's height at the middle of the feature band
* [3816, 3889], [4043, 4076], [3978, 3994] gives 0.6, 1.4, 1.93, 1.74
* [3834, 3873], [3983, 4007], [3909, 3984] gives 8.1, 1.5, 1.76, 1.67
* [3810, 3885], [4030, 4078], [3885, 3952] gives 3.7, 1.43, 1.92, 1.6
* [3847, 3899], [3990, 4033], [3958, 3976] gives 6.6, 1.44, 1.87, 1.73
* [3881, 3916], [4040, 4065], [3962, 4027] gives 4.9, 1.4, 1.95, 1.74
